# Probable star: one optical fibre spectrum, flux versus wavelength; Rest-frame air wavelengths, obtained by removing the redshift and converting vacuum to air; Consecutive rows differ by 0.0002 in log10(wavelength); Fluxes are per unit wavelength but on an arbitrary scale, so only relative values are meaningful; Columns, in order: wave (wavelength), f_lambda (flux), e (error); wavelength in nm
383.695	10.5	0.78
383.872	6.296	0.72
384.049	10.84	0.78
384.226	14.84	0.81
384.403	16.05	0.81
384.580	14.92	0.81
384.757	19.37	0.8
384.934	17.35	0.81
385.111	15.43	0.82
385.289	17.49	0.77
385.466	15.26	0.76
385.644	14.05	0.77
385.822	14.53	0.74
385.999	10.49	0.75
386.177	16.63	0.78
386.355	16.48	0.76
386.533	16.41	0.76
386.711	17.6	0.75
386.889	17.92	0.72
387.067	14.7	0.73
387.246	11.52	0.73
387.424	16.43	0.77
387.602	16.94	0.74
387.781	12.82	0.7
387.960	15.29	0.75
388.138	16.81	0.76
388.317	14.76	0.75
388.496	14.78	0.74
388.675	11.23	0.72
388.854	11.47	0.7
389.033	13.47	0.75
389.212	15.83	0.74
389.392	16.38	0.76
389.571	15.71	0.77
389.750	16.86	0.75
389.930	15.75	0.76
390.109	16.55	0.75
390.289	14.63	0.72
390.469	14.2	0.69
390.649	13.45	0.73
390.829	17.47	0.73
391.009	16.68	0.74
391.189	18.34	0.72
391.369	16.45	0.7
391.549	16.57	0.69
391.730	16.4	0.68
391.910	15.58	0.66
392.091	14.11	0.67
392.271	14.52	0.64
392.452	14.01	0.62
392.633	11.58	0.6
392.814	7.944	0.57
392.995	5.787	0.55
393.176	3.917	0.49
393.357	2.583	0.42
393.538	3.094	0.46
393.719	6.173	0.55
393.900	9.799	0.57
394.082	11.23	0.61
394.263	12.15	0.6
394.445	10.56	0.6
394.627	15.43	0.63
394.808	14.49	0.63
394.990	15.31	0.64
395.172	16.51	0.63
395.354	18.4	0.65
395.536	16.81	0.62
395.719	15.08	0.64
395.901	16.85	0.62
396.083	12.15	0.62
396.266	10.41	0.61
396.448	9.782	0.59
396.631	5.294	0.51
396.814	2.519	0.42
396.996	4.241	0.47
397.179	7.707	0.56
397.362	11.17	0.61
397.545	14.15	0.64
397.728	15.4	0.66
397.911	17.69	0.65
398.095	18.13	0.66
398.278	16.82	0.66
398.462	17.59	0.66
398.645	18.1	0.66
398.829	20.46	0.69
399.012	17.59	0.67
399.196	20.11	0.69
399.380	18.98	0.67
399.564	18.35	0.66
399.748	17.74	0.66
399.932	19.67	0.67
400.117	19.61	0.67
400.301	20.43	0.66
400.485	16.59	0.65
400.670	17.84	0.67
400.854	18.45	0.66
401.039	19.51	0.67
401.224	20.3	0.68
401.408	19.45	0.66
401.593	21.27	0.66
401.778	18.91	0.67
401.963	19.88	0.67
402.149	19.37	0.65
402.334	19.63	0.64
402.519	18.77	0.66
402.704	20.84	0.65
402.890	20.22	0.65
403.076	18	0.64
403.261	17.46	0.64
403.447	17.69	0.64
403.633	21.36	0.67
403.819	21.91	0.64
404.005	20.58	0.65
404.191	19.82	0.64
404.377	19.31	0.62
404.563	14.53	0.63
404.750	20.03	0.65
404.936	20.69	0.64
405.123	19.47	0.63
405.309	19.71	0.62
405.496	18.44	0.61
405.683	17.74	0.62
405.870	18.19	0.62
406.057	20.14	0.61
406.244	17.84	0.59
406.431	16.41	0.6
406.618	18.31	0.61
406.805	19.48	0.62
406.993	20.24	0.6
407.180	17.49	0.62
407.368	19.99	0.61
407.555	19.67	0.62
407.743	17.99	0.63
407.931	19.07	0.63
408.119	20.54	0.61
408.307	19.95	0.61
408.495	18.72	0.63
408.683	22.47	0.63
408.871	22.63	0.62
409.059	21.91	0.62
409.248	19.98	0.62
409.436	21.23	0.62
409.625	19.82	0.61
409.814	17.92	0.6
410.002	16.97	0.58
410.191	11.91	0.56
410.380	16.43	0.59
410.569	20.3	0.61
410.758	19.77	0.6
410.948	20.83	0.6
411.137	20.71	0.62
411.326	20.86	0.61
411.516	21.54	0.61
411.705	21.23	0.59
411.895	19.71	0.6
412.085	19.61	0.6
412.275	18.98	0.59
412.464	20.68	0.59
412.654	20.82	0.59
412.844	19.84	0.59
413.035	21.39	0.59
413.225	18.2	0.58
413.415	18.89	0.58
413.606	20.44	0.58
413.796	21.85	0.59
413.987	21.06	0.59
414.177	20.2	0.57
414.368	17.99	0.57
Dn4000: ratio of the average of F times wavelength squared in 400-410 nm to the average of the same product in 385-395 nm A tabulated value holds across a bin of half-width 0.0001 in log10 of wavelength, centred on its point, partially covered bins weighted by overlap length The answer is 1.52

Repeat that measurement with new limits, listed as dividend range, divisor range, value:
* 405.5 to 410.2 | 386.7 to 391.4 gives 1.38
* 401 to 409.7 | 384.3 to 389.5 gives 1.40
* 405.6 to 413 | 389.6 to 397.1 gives 1.70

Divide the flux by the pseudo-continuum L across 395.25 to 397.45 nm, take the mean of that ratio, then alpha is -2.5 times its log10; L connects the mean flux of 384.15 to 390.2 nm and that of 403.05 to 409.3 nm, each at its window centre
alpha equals 0.50 mag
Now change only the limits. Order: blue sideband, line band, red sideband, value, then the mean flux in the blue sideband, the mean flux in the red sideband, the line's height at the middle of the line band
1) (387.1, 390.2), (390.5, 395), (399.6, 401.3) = 0.313 mag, 14.9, 18.9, 16.3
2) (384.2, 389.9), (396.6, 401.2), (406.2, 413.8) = 0.102 mag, 15.3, 19.6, 17.5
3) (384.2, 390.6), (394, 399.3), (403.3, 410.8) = 0.228 mag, 15.3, 19.1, 17.1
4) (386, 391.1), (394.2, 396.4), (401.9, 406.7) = 0.169 mag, 15.2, 19.1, 16.9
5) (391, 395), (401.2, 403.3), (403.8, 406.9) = -0.146 mag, 11.7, 18.9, 17.1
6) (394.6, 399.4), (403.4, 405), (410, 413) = -0.163 mag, 14.3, 19.5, 16.9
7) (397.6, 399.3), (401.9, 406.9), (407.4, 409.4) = 0.014 mag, 17.9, 20.3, 19.4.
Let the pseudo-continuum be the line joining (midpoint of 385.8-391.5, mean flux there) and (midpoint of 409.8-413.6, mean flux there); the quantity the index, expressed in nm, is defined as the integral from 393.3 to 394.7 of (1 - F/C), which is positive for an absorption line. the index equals 0.630 nm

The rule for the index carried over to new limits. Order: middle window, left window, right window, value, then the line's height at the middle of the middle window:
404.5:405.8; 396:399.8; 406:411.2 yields -0.09 nm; 17.5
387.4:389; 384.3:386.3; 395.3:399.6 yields 0.09 nm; 15.3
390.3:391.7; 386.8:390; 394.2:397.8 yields -0.21 nm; 14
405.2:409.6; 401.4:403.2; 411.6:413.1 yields 0.10 nm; 19.9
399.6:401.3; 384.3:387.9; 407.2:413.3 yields -0.08 nm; 18.1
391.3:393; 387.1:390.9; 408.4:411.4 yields 0.21 nm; 15.6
